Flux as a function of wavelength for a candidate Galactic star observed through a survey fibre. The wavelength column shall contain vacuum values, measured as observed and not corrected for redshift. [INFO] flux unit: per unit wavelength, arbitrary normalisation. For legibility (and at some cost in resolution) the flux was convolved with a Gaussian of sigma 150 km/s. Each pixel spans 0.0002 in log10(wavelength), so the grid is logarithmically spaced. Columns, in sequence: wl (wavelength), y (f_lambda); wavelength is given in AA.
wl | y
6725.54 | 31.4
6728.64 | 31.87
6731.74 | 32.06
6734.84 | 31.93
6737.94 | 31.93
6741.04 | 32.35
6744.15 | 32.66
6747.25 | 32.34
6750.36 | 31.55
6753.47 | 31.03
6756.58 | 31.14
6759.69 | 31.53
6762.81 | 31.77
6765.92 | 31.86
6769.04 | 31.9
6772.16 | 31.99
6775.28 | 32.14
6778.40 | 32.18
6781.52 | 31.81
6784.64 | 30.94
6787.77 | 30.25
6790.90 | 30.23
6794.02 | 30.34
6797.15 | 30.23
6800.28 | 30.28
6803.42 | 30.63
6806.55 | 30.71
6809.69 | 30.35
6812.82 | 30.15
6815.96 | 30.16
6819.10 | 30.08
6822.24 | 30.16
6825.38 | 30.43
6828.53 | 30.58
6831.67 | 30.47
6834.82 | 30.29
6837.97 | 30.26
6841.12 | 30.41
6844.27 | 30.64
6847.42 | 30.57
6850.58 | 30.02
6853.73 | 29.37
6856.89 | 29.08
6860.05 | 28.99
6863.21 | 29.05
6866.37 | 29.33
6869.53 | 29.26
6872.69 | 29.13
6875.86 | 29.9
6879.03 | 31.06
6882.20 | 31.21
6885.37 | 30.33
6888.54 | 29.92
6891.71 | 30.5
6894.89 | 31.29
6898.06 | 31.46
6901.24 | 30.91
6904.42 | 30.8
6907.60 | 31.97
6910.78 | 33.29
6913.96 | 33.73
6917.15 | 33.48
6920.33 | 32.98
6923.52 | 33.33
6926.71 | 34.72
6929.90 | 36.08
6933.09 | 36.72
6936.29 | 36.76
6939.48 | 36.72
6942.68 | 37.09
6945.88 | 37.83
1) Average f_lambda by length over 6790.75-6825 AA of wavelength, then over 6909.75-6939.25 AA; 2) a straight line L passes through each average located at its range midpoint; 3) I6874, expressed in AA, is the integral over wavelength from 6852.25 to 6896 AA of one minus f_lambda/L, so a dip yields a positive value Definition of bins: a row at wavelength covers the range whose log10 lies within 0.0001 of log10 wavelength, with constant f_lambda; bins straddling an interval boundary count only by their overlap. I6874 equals 3.91 AA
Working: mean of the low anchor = 30.3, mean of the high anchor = 34.7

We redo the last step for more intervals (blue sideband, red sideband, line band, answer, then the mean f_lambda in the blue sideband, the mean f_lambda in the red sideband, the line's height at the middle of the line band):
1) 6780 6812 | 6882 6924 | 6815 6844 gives 0.6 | 30.6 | 31.8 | 30.9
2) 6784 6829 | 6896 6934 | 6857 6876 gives 1.6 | 30.3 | 33.2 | 31.9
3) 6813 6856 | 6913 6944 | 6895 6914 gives 1.2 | 30.2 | 35.2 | 33.9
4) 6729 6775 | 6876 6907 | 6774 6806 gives 0.7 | 31.9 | 30.8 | 31.6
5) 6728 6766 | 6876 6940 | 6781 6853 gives 4.1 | 31.9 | 32.7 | 32.2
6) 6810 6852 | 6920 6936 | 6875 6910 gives 2.5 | 30.3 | 35.1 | 33.3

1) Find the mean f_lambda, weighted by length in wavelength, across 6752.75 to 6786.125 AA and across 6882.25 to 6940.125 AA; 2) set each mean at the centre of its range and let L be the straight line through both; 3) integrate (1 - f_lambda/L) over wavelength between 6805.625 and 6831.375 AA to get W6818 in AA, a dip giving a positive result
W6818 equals 1.4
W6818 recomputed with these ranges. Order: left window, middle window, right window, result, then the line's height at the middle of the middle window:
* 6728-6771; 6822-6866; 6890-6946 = 3.9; 32.9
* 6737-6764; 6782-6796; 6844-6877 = 0.2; 31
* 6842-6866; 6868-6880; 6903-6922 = 0.4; 30.7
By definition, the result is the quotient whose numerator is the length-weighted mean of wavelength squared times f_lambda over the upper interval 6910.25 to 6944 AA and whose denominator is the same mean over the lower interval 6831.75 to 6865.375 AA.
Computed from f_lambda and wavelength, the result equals 1.20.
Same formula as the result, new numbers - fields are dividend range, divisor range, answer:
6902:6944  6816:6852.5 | 1.16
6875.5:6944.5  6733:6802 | 1.09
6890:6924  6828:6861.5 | 1.09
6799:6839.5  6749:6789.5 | 0.98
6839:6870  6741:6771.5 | 0.96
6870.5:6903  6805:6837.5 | 1.03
